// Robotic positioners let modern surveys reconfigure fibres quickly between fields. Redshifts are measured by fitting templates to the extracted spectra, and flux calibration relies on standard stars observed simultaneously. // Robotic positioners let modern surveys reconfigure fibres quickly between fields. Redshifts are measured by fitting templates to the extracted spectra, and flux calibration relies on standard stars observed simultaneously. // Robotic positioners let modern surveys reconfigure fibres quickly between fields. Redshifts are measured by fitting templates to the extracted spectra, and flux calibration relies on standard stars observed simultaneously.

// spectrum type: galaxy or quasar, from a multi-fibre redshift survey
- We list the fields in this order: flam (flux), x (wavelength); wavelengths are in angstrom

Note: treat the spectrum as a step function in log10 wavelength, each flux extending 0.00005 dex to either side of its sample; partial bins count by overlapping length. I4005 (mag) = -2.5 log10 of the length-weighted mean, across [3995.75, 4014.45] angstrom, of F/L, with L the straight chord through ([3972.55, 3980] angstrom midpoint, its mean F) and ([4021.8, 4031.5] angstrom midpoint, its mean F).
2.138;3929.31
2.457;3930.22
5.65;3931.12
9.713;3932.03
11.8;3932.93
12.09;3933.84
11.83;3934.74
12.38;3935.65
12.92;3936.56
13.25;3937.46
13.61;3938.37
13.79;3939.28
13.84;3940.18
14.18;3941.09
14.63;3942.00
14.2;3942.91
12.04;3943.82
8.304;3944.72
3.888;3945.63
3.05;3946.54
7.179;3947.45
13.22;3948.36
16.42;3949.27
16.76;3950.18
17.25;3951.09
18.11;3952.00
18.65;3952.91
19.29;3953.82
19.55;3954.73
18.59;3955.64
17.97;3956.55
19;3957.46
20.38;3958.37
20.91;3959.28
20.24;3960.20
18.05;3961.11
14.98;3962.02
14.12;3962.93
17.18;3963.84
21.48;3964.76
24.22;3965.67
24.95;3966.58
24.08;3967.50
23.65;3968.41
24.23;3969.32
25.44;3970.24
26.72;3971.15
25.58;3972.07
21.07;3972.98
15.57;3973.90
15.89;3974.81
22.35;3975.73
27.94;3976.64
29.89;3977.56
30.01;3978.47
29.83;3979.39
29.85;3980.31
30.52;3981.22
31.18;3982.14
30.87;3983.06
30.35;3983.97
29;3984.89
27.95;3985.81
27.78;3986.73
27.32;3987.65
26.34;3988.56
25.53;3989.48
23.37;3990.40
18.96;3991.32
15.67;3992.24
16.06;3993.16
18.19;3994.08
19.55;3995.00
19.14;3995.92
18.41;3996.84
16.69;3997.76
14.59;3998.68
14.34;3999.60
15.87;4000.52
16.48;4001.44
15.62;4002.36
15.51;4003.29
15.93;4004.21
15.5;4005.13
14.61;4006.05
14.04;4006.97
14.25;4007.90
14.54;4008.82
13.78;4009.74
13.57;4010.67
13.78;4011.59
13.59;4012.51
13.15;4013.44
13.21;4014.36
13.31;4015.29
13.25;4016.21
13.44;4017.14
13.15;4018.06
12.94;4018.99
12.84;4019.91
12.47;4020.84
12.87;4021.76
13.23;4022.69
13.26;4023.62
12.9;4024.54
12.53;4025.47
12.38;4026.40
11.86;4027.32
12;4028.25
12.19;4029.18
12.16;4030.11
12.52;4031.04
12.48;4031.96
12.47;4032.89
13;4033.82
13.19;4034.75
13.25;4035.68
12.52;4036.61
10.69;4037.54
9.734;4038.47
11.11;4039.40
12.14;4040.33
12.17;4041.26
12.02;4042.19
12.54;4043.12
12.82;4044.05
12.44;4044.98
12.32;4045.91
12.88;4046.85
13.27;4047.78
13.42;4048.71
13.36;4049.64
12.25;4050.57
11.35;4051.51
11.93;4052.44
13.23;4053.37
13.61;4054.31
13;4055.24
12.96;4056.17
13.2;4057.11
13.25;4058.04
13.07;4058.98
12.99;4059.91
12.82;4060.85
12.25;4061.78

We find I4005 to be 0.16 mag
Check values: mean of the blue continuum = 24.2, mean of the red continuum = 12.5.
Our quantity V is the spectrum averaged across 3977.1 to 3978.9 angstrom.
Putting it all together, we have 30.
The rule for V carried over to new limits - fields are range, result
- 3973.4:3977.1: 20.4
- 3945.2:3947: 3.47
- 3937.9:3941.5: 13.8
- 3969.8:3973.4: 24.8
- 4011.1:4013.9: 13.5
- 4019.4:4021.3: 12.7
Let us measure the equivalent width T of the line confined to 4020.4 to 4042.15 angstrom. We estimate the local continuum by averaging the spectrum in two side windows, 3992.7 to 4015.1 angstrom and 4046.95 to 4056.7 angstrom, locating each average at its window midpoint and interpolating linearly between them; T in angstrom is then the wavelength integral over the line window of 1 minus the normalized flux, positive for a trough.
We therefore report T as 2.6 angstrom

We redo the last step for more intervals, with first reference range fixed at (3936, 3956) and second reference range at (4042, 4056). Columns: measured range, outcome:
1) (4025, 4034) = 0.40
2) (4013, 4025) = -0.06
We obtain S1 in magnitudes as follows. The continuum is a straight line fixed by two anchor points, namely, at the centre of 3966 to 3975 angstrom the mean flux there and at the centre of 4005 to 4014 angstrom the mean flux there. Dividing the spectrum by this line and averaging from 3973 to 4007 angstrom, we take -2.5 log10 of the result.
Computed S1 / -0.172 mag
